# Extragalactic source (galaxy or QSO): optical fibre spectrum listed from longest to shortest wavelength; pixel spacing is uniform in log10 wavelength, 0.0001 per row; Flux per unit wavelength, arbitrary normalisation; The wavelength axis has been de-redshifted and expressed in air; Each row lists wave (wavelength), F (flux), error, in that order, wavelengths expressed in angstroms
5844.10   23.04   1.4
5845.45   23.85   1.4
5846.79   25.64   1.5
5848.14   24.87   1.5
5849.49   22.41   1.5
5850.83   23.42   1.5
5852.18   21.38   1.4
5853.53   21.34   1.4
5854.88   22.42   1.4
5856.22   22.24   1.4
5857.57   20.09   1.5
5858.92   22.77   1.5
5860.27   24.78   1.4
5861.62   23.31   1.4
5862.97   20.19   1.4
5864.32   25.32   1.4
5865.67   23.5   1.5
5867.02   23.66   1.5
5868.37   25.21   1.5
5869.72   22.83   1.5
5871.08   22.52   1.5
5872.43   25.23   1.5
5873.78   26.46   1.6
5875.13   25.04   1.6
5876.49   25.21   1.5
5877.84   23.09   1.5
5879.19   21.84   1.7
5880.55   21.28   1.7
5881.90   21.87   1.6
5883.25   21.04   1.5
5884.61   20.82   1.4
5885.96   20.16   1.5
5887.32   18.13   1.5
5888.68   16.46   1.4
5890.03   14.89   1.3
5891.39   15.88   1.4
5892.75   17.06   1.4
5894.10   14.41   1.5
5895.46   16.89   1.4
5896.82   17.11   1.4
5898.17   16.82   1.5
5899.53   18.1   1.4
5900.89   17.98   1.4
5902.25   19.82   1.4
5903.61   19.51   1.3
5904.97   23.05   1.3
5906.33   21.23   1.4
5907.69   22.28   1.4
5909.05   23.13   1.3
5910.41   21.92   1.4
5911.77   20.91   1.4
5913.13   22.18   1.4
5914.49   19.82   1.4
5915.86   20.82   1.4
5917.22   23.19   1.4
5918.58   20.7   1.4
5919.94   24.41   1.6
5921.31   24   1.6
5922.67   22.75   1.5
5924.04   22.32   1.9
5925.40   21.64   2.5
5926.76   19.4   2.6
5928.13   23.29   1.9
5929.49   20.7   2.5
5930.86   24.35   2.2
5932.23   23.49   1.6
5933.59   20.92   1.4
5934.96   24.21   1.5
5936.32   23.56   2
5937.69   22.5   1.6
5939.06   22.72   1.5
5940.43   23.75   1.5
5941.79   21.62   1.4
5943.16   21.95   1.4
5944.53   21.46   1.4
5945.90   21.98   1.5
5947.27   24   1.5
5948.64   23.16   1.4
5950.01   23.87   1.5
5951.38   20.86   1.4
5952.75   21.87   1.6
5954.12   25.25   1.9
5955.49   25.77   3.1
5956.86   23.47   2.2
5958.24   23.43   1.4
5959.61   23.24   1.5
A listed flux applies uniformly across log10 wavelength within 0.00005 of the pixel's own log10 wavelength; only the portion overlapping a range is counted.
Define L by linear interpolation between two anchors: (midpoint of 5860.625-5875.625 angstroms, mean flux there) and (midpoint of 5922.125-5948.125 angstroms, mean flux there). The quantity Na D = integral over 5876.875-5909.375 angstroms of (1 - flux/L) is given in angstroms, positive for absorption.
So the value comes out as 5.69 angstroms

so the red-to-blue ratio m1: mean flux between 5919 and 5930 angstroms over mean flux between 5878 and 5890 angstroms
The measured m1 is 1.11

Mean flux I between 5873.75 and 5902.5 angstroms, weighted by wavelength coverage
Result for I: 19.4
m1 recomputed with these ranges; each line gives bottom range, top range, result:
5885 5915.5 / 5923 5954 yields 1.18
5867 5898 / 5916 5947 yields 1.09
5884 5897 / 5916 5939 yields 1.31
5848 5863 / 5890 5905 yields 0.78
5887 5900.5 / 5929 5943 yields 1.37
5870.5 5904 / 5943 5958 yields 1.16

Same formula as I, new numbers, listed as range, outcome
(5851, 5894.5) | 21.6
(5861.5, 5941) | 21.4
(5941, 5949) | 22.4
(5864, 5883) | 23.7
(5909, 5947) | 22.3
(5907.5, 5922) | 22.1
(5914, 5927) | 22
